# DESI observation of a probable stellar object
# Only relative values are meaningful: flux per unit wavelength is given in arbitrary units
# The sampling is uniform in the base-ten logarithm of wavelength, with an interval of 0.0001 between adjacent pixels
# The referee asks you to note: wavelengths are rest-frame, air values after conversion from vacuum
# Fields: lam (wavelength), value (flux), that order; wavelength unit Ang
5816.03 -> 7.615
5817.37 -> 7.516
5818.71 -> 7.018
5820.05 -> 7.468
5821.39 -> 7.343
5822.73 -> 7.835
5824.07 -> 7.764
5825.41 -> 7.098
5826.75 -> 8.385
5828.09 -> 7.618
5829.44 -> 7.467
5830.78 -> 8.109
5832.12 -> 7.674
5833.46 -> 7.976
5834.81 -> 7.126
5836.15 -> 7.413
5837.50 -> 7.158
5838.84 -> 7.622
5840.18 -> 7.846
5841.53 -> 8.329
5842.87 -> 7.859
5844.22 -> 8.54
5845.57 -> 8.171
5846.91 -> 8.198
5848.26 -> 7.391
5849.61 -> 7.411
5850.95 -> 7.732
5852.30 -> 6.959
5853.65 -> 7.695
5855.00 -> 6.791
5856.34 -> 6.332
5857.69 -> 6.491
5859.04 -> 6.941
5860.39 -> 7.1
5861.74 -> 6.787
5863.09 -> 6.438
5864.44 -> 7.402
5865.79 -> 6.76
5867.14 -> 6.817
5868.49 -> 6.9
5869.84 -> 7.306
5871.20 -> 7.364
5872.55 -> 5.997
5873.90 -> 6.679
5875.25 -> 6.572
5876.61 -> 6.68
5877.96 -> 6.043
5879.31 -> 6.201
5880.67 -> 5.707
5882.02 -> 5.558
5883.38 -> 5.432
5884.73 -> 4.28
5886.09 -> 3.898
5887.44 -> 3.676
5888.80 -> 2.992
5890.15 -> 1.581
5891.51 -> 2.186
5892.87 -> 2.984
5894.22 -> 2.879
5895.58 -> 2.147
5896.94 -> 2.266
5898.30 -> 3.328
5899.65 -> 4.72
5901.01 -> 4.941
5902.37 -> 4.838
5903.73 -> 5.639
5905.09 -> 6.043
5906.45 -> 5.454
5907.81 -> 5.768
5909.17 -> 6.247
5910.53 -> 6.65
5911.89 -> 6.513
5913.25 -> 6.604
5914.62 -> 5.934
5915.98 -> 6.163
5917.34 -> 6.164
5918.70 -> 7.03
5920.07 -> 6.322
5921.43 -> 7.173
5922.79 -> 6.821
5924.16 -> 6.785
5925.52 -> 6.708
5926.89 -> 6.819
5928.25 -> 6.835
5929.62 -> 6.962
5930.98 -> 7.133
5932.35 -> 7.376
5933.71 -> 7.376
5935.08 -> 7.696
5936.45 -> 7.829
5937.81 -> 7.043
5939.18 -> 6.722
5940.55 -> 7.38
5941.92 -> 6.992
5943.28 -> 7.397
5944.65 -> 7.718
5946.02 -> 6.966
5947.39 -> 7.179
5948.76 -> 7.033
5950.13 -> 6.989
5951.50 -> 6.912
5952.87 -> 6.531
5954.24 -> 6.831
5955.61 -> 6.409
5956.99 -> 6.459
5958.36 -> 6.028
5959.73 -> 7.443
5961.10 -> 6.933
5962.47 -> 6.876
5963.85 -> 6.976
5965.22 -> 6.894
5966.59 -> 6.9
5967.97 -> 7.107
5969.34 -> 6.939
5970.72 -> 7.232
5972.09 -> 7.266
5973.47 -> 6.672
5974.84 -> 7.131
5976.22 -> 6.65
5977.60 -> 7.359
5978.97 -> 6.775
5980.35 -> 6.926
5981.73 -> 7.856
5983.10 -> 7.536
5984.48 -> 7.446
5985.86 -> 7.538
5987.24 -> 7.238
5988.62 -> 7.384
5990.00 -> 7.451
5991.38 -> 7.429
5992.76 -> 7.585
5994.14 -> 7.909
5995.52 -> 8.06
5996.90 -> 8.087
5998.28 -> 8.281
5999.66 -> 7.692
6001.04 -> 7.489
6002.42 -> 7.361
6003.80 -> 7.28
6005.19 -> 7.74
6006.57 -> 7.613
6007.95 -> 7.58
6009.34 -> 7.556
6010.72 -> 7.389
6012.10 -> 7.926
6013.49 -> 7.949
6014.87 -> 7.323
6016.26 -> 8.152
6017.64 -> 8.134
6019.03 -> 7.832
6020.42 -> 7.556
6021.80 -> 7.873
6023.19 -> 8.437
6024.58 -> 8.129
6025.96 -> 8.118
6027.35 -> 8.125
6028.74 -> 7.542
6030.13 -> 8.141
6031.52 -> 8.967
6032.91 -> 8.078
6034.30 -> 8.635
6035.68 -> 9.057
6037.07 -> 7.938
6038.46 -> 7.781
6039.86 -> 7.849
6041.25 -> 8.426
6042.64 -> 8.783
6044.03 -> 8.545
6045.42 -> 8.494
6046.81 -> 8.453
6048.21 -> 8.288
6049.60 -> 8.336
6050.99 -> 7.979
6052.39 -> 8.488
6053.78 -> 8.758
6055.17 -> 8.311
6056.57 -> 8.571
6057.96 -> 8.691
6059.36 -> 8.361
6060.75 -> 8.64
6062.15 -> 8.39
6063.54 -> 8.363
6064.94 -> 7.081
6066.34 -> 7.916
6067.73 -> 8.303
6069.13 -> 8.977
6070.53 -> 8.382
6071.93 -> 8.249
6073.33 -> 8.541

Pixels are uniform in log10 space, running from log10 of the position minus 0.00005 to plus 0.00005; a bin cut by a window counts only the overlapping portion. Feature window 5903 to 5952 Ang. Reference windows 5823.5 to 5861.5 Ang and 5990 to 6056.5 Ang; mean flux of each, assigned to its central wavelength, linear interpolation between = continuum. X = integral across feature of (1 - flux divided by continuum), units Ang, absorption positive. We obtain 6.2 Ang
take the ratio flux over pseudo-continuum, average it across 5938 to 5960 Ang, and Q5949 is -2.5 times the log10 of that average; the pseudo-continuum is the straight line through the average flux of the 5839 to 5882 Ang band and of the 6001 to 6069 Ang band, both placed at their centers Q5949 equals 0.10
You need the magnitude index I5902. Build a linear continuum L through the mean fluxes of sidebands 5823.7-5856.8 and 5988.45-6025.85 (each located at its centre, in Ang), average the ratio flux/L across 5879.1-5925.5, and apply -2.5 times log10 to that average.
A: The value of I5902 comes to 0.46 mag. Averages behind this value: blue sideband 7.63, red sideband 7.76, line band 5.04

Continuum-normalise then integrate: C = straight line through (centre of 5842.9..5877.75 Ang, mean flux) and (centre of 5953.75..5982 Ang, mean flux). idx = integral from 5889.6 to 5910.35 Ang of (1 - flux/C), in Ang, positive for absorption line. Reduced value 8.51 Ang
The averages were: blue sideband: 7.1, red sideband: 6.92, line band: 4.15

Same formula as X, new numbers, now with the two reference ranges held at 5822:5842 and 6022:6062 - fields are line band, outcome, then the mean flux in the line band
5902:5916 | 3.40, 6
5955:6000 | 5.09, 7.22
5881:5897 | 9.05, 3.42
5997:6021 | 1.56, 7.71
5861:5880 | 2.67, 6.71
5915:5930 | 2.42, 6.69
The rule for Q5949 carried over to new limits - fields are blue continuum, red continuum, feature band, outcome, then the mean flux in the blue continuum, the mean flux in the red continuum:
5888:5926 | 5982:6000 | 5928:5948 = -0.20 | 5.09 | 7.67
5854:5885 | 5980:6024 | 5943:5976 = 0.06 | 6.5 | 7.68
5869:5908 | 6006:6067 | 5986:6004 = -0.06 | 4.79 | 8.15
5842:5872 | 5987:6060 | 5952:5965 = 0.15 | 7.25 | 8.03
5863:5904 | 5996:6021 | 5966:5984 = -0.02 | 5.01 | 7.72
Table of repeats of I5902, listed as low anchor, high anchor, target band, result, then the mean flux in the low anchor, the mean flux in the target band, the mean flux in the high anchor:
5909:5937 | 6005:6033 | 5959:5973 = 0.04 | 6.82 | 7.05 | 7.91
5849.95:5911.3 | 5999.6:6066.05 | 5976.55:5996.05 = -0.02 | 5.55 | 7.44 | 8.09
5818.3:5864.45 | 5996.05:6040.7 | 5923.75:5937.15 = 0.08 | 7.47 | 7.16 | 7.93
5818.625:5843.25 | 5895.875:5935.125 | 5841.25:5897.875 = 0.18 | 7.65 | 5.95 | 6.09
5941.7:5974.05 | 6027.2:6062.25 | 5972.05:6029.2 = 0.01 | 6.95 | 7.61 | 8.37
